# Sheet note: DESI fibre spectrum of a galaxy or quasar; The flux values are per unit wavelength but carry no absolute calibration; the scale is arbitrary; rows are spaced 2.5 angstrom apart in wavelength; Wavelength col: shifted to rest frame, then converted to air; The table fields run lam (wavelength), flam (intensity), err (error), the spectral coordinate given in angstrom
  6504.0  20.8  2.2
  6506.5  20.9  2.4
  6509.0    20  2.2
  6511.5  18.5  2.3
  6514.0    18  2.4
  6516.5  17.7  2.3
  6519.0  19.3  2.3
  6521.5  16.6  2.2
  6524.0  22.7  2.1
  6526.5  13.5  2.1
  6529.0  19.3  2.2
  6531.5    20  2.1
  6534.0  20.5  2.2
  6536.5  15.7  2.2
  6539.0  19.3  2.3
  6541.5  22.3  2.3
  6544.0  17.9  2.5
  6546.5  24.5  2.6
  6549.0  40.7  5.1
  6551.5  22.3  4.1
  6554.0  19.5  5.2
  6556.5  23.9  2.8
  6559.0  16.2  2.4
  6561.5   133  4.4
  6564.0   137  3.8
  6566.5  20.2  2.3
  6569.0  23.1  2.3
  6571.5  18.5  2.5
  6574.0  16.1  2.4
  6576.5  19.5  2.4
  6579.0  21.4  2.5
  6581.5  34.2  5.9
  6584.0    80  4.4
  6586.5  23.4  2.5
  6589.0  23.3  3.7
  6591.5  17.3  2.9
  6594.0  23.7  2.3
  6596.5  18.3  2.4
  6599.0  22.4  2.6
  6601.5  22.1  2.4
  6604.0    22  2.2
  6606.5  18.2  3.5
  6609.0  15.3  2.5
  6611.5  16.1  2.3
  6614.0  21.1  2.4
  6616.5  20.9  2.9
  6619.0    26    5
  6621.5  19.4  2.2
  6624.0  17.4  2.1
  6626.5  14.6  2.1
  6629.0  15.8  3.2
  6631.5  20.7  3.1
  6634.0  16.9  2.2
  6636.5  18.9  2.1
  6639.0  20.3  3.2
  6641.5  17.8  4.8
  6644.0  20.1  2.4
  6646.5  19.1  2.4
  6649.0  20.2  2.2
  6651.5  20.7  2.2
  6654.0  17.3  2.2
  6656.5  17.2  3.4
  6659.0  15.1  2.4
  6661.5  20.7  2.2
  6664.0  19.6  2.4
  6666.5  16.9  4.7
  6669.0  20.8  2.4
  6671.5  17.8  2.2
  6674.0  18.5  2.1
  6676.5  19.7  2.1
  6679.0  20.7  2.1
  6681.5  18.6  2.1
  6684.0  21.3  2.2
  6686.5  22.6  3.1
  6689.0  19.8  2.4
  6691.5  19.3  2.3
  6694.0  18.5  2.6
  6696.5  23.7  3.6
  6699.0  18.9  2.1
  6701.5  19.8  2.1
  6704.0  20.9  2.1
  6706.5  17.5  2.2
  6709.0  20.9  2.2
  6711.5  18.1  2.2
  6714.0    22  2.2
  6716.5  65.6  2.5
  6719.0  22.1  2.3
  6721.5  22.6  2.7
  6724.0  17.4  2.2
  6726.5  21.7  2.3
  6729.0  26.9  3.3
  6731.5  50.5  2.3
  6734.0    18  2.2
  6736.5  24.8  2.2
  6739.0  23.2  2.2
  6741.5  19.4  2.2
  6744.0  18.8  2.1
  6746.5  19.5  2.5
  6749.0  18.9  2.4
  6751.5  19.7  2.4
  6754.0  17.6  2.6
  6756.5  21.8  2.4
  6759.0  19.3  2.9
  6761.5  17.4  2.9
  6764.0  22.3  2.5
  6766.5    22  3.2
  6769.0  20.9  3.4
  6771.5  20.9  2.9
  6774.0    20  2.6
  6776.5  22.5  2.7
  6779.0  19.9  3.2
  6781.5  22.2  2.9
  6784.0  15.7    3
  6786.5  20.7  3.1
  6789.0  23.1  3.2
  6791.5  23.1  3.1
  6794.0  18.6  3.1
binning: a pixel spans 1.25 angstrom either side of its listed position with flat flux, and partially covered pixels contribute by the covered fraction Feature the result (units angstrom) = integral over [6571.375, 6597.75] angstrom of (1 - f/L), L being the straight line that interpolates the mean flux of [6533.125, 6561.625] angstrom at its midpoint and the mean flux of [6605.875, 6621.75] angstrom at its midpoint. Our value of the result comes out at -4.8 angstrom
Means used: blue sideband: 27.4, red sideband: 19.6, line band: 27.2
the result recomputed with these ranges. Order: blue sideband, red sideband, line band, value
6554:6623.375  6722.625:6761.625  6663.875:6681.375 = 4.83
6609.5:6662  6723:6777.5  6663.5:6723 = -4.29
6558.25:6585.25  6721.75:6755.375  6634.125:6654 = 9.49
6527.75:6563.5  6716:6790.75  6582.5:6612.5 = 4.47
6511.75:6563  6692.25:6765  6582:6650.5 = 8.50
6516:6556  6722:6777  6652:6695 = 4.92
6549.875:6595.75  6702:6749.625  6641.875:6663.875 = 8.50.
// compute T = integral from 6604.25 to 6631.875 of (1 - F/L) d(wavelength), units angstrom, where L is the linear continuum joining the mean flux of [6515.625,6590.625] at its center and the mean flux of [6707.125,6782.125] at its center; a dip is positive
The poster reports 9.2 angstrom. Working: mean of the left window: 30.7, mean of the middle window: 18.7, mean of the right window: 23.2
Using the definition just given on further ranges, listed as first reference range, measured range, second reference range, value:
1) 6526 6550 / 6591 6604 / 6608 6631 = -1.2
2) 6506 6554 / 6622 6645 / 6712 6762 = 4.5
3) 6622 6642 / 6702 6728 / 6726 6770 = -4.5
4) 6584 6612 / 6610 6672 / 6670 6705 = 7.7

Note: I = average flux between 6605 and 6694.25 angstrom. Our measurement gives 19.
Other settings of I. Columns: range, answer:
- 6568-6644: 22.1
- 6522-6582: 30.7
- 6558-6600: 38.3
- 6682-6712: 20.1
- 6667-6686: 19.6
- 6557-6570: 64.3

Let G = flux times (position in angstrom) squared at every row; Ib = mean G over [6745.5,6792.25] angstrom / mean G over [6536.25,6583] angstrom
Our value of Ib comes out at 0.63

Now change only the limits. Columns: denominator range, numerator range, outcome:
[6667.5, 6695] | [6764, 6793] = 1.10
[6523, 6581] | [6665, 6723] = 0.74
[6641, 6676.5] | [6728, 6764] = 1.23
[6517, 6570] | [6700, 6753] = 0.80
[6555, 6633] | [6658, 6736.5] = 0.79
